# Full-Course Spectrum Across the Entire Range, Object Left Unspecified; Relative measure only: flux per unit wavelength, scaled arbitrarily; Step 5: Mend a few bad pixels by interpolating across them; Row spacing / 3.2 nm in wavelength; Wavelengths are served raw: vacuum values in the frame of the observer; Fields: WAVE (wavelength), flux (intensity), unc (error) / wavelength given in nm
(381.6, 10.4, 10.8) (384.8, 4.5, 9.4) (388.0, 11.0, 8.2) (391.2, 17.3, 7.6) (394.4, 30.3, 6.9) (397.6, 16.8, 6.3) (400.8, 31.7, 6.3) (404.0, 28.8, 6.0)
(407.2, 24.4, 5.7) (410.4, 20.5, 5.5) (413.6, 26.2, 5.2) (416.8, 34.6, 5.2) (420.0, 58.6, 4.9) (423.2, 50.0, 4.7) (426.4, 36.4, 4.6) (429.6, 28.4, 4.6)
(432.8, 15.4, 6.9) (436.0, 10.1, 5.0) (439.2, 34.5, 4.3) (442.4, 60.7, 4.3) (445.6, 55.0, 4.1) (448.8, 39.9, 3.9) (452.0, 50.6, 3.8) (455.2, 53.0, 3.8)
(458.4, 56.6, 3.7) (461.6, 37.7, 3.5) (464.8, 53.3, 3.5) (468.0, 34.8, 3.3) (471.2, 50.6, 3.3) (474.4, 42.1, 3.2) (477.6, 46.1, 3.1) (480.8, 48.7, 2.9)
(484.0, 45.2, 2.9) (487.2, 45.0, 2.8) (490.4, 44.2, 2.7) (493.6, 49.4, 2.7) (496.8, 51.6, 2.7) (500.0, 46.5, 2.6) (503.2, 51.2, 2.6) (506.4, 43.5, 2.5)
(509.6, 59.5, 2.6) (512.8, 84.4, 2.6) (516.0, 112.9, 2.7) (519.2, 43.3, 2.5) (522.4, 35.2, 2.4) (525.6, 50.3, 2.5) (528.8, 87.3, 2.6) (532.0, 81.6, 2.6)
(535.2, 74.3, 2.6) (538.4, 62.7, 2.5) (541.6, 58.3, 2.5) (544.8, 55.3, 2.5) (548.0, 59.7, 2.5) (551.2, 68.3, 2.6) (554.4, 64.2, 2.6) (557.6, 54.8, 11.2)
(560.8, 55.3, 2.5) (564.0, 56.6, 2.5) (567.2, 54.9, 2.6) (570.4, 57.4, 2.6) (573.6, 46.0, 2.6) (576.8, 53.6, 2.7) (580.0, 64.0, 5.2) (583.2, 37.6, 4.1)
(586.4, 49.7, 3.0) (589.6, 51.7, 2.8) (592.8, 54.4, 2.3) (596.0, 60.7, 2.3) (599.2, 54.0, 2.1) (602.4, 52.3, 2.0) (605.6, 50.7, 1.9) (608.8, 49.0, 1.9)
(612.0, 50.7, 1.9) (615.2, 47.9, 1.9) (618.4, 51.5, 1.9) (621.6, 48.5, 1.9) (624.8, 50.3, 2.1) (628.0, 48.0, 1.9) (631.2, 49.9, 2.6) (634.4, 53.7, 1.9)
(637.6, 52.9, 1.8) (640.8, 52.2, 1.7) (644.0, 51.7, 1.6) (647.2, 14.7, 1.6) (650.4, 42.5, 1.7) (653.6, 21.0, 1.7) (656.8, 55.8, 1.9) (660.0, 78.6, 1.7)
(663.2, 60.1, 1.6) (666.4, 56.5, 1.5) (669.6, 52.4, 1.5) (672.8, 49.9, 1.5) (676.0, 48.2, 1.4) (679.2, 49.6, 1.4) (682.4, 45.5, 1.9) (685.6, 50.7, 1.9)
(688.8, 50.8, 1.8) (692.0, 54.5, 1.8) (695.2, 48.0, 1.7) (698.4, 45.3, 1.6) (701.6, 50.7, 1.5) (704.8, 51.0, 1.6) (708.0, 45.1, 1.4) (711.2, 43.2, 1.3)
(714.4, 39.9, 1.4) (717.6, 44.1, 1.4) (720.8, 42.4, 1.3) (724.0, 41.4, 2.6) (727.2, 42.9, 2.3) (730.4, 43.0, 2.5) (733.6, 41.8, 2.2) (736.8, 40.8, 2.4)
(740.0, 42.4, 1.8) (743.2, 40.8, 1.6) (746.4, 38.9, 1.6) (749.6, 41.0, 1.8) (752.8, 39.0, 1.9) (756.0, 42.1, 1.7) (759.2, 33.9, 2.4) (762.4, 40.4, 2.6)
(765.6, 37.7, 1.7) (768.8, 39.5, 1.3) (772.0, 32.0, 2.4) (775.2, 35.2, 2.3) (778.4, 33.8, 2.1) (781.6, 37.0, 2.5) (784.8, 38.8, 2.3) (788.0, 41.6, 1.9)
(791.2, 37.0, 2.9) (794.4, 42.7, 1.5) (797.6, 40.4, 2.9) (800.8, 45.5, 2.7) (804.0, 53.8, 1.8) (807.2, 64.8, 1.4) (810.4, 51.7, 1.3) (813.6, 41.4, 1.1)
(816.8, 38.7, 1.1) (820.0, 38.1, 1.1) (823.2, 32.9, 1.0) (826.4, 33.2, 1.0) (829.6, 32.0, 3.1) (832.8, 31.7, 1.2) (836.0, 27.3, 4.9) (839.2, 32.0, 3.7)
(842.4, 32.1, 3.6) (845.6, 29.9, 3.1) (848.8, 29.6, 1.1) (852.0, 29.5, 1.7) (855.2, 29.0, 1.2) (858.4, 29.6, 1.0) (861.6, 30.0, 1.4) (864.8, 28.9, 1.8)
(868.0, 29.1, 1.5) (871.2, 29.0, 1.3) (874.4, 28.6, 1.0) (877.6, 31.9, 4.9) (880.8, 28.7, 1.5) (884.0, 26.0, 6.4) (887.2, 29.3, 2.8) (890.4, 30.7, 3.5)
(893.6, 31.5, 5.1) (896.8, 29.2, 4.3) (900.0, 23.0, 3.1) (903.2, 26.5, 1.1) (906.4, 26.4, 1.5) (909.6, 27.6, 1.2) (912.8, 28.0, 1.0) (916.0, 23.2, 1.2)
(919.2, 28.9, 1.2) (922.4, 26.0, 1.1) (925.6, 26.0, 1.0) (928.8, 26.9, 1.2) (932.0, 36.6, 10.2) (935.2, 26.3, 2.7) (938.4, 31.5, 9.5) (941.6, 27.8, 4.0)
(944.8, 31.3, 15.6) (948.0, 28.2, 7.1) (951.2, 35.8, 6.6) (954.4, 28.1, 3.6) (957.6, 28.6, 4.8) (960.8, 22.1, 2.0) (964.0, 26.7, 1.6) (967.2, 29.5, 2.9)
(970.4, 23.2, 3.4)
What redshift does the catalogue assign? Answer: 0.030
